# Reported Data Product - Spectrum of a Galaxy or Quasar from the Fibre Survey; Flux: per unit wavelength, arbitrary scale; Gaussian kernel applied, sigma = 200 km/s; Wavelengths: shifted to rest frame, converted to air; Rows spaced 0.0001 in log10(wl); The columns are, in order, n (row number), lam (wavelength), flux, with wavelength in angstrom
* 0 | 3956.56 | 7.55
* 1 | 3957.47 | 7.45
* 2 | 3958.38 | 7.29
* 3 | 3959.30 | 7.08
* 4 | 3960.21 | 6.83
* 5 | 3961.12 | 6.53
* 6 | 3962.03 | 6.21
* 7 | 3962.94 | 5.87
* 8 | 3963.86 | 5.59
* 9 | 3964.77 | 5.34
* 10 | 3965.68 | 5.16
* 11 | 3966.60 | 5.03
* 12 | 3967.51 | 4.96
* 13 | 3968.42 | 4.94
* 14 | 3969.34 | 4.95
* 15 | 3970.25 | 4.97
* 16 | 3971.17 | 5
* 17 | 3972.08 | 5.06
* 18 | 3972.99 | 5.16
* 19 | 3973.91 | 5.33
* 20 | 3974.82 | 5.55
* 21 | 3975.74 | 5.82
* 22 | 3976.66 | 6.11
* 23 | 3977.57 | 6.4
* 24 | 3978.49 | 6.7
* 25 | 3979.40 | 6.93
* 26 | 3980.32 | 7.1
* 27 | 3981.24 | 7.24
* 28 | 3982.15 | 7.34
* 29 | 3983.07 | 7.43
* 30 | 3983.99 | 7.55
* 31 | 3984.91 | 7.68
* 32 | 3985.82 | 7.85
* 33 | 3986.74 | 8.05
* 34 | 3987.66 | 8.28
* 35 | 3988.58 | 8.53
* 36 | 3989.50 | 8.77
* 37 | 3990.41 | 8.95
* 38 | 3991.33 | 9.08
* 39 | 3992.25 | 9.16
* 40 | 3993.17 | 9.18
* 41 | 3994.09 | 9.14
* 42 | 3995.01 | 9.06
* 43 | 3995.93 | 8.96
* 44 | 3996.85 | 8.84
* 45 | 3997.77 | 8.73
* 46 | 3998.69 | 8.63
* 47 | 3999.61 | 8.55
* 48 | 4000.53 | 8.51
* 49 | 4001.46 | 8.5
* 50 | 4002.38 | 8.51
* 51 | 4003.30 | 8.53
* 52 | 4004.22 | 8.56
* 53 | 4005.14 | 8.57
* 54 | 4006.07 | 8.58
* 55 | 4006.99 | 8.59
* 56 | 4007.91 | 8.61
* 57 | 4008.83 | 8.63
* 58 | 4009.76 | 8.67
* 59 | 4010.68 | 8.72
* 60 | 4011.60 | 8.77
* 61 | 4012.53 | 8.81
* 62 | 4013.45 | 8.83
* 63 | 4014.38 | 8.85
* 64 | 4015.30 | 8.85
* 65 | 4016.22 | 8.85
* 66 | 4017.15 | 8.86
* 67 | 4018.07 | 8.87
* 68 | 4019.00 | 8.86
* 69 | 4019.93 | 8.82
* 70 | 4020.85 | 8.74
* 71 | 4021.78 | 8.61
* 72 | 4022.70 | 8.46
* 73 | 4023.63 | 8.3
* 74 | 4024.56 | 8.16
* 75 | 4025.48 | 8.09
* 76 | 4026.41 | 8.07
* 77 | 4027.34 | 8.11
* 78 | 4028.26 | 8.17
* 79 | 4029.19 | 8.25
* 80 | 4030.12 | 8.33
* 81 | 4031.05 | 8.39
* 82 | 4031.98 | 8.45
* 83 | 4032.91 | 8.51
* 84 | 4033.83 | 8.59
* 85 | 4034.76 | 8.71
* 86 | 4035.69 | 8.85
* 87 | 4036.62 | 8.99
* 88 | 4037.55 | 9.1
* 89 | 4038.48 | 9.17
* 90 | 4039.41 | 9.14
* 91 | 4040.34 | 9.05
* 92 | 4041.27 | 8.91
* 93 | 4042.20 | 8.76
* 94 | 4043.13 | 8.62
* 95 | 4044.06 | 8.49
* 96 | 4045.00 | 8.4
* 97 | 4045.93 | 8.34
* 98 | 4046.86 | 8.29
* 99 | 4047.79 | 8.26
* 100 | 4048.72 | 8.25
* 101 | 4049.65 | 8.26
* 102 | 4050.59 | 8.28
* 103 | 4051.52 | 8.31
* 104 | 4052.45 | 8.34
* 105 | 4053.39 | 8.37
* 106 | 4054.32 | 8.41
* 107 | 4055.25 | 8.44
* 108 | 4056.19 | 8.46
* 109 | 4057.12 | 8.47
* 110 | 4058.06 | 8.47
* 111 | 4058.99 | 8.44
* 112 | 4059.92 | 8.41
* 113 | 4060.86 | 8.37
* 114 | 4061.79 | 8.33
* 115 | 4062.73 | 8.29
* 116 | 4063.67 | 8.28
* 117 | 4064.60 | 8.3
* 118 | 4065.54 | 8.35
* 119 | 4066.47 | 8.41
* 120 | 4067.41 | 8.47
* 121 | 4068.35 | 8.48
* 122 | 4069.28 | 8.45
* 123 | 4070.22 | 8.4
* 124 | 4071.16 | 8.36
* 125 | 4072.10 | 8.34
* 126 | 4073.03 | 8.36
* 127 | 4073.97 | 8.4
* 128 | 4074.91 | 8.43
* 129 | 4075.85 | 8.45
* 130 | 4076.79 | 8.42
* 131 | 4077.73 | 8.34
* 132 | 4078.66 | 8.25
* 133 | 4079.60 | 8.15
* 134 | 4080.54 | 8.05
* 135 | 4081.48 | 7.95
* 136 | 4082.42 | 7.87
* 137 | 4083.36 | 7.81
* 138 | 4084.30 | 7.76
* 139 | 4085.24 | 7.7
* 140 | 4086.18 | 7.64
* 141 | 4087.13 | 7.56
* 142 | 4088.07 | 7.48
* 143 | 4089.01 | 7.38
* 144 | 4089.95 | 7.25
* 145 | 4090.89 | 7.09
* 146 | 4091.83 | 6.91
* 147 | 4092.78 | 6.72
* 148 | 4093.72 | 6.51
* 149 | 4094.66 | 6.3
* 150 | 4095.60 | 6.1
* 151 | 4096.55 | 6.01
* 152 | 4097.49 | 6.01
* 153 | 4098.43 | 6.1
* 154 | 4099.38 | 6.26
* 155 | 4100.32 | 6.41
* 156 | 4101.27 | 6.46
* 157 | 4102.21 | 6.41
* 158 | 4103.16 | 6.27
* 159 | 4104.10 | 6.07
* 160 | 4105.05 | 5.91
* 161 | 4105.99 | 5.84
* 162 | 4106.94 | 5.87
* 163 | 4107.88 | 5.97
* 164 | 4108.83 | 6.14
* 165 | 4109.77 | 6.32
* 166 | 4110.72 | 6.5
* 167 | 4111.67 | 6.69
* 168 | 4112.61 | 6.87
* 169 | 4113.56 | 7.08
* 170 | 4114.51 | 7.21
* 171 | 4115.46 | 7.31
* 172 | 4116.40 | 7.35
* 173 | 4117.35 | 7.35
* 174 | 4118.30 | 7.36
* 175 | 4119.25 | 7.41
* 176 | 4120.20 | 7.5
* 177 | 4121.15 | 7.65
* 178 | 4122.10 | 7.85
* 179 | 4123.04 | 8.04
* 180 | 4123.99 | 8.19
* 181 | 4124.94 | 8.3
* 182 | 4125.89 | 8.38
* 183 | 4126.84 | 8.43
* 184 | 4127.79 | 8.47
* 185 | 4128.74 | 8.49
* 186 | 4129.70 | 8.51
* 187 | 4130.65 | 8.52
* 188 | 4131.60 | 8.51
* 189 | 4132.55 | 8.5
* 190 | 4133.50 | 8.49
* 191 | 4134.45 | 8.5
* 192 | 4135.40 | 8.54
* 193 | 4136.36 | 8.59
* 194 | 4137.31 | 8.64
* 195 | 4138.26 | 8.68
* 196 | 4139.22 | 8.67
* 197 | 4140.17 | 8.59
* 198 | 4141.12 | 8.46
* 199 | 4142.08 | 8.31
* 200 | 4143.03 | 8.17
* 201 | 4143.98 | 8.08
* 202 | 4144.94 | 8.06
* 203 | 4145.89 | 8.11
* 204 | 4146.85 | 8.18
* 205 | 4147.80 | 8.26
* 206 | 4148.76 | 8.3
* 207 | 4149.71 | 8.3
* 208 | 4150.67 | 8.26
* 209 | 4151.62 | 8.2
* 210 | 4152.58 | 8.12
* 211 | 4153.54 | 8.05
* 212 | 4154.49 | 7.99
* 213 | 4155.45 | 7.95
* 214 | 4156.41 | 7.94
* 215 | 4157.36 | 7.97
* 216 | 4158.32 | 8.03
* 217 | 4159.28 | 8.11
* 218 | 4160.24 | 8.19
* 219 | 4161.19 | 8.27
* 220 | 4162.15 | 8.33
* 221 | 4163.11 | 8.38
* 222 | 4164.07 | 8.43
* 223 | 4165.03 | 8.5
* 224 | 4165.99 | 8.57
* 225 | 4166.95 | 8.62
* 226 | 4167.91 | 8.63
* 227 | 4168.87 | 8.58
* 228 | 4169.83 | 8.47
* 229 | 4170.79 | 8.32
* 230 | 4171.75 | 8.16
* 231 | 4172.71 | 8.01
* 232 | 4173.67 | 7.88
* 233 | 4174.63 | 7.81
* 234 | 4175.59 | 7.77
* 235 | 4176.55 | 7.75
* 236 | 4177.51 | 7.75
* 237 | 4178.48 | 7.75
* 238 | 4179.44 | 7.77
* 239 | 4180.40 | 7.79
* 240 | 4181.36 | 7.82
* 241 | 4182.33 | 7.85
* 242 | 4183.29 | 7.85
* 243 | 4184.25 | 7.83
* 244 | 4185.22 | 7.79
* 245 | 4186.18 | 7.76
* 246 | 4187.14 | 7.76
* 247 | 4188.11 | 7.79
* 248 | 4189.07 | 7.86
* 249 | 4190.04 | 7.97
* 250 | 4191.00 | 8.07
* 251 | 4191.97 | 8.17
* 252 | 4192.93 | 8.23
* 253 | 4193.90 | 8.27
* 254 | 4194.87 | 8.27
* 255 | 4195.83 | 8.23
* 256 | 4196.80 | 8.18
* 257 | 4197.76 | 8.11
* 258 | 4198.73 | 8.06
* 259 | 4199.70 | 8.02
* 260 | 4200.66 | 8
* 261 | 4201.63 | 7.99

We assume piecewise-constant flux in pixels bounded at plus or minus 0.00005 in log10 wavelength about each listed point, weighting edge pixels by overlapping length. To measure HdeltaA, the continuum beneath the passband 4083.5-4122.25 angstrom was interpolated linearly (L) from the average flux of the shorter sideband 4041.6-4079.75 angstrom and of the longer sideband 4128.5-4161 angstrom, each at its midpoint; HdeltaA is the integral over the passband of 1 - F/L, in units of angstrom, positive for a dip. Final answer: 7.2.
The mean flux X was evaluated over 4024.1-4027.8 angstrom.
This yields 8.12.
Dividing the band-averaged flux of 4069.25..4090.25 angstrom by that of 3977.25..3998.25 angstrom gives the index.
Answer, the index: 1.0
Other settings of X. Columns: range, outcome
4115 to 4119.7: 7.36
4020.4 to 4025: 8.45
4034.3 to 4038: 8.91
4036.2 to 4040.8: 9.09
